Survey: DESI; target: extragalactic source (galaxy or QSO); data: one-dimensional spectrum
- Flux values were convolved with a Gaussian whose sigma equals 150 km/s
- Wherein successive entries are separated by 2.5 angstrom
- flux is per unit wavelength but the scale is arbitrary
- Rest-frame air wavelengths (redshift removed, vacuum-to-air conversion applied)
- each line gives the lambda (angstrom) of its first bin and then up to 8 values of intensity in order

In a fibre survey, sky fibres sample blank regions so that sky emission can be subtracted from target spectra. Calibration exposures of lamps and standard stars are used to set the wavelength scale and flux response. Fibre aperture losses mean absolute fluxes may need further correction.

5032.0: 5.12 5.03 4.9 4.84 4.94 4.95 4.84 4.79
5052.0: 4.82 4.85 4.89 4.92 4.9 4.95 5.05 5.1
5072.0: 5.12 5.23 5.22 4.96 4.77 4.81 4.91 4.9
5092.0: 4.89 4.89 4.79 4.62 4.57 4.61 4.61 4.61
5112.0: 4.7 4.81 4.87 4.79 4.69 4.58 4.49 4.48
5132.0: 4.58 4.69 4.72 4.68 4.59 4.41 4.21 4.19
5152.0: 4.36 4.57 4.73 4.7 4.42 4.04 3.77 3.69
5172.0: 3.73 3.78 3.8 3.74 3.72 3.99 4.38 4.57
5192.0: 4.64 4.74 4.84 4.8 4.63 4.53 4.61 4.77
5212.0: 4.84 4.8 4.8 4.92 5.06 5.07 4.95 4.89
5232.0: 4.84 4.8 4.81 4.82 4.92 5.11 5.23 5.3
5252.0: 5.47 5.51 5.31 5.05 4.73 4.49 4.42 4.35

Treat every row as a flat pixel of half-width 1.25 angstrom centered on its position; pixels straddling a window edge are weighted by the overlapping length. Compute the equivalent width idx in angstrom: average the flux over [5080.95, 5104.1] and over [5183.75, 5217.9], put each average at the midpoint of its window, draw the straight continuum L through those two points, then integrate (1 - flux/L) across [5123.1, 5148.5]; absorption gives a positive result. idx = 1.0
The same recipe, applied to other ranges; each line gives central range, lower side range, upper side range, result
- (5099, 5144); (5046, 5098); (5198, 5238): 2.3 angstrom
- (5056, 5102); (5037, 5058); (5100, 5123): -1.4 angstrom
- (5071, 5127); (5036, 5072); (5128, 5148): -1.0 angstrom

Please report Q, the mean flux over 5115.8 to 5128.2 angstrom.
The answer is 4.68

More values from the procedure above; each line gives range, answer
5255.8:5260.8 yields 5.17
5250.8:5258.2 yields 5.43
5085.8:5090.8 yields 4.9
